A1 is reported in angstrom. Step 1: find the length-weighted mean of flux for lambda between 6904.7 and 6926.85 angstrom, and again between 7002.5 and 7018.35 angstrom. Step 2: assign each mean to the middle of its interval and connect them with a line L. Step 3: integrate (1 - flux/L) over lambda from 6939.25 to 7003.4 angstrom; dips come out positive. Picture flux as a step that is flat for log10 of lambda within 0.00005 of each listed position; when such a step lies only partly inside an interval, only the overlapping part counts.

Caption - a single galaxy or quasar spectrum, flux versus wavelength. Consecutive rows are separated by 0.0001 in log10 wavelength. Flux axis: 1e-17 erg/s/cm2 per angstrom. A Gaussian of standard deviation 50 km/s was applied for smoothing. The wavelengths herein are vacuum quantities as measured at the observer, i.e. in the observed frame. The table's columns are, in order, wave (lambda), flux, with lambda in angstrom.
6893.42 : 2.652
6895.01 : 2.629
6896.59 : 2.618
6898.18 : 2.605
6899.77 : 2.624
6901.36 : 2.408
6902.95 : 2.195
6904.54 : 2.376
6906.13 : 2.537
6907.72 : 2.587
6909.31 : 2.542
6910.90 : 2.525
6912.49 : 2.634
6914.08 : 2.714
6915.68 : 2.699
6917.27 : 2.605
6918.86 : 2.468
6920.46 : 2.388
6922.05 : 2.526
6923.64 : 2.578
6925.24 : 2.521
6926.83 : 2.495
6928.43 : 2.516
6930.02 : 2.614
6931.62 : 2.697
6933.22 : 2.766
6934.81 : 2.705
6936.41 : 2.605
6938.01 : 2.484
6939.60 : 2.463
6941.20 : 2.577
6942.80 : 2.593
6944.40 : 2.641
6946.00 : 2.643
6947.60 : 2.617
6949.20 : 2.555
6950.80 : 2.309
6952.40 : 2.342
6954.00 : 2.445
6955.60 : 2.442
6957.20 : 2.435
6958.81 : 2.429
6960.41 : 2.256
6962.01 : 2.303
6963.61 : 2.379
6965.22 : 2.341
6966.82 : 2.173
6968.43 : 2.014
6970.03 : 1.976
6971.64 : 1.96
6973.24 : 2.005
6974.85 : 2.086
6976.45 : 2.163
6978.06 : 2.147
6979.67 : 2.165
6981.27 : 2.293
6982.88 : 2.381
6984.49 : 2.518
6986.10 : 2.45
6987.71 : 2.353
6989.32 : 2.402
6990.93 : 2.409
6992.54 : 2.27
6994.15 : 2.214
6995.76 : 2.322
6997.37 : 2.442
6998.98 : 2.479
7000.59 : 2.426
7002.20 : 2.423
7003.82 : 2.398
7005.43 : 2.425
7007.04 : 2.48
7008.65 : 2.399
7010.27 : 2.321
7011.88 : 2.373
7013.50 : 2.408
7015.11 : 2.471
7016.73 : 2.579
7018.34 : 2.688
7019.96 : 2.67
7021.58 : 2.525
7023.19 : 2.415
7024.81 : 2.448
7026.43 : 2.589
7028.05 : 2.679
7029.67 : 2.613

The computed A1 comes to 3.7 angstrom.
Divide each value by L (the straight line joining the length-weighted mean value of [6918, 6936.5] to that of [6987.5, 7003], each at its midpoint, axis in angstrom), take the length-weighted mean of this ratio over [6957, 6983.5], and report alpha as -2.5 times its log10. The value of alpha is 0.12 mag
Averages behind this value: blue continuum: 2.57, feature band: 2.2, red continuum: 2.38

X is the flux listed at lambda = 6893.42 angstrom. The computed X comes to 2.652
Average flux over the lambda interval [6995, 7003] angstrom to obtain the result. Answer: 2.42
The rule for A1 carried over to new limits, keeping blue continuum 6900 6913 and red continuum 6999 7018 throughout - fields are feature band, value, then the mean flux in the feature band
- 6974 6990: 1.0 angstrom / 2.29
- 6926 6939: -0.7 angstrom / 2.61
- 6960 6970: 0.9 angstrom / 2.22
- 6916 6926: -0.2 angstrom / 2.52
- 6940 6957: -0.3 angstrom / 2.51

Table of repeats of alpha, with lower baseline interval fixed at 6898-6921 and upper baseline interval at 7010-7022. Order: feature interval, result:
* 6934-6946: -0.03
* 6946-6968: 0.06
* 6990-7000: 0.07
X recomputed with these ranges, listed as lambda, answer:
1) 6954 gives 2.445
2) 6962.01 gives 2.303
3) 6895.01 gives 2.629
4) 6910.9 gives 2.525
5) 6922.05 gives 2.526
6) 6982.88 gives 2.381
